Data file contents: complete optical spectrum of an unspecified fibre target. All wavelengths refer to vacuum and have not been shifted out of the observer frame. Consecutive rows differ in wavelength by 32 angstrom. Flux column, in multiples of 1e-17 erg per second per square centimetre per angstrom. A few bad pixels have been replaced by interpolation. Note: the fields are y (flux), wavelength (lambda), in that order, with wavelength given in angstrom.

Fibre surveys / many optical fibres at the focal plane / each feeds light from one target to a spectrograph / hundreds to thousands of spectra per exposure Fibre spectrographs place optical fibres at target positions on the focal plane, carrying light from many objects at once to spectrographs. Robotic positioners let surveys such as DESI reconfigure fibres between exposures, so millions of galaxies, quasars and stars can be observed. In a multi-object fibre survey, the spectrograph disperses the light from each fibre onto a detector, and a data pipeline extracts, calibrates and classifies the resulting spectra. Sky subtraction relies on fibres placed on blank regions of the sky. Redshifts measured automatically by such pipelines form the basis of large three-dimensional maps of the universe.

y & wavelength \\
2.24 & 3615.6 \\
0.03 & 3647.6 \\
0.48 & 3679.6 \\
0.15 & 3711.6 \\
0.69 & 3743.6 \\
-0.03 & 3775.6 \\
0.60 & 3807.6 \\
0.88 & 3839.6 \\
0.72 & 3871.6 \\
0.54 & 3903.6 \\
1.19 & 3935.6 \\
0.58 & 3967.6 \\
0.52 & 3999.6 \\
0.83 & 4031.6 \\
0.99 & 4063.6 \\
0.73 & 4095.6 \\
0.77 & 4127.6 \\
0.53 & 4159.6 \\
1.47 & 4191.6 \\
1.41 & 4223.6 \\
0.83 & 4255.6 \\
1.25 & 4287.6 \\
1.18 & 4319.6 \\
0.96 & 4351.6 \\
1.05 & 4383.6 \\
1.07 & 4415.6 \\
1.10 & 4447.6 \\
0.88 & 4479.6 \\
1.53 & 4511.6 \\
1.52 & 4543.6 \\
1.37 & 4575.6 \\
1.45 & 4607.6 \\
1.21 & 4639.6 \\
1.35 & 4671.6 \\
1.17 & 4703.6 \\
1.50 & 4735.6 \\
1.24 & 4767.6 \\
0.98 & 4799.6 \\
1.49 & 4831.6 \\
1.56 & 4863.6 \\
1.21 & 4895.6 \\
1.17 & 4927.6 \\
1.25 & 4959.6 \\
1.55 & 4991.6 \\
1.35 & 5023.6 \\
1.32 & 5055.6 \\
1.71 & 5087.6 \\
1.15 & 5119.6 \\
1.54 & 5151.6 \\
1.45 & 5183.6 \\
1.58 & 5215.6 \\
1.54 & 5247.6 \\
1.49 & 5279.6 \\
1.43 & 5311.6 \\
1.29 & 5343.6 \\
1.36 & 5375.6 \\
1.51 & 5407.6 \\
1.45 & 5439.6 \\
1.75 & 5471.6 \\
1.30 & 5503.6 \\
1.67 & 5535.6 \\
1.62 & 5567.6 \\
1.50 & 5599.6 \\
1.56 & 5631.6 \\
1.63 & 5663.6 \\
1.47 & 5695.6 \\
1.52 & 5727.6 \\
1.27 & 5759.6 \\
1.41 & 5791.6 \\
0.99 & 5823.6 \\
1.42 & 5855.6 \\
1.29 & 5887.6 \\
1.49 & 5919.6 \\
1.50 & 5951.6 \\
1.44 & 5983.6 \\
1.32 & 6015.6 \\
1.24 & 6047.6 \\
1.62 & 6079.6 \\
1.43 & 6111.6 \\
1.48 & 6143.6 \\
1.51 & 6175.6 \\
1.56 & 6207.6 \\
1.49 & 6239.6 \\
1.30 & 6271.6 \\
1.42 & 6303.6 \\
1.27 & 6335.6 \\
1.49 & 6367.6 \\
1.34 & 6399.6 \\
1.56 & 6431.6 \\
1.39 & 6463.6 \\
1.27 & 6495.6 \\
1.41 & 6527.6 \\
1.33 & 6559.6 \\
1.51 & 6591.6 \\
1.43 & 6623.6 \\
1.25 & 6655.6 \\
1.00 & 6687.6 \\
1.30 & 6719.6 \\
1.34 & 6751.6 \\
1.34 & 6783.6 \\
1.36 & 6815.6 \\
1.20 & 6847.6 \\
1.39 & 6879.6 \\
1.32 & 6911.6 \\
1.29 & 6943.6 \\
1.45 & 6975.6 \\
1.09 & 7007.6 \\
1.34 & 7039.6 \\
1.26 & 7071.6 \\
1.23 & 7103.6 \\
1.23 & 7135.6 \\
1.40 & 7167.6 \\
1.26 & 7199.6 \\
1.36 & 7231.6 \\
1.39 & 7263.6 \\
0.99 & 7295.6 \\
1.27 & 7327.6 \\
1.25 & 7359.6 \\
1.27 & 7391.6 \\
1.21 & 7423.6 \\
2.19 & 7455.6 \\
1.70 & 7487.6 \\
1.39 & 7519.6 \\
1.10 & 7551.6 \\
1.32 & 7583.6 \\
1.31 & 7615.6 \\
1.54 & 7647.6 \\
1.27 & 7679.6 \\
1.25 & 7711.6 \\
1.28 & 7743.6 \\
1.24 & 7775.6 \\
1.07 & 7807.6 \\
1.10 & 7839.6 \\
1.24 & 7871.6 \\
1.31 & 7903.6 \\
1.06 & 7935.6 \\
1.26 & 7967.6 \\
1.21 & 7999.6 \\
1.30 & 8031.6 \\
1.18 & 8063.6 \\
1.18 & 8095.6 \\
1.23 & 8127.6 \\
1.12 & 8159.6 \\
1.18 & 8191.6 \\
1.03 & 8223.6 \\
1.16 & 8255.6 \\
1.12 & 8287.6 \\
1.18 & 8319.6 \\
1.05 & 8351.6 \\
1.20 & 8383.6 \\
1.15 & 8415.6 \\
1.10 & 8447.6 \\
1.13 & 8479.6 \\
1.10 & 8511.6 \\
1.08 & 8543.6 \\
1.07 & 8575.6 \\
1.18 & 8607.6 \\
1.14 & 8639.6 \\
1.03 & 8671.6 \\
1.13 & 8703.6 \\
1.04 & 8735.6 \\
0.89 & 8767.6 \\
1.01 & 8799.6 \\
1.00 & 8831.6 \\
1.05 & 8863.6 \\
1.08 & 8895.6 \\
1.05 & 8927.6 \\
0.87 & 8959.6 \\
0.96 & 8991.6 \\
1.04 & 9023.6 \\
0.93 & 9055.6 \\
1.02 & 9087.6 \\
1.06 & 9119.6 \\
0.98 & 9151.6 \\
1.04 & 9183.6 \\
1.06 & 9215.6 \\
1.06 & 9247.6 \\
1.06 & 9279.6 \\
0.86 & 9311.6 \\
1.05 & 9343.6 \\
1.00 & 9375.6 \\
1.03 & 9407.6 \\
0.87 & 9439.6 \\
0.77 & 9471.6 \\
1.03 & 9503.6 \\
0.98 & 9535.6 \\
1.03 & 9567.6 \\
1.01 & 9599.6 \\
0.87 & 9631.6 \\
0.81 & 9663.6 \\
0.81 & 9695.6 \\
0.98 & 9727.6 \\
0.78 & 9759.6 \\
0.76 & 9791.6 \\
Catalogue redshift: 0.136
